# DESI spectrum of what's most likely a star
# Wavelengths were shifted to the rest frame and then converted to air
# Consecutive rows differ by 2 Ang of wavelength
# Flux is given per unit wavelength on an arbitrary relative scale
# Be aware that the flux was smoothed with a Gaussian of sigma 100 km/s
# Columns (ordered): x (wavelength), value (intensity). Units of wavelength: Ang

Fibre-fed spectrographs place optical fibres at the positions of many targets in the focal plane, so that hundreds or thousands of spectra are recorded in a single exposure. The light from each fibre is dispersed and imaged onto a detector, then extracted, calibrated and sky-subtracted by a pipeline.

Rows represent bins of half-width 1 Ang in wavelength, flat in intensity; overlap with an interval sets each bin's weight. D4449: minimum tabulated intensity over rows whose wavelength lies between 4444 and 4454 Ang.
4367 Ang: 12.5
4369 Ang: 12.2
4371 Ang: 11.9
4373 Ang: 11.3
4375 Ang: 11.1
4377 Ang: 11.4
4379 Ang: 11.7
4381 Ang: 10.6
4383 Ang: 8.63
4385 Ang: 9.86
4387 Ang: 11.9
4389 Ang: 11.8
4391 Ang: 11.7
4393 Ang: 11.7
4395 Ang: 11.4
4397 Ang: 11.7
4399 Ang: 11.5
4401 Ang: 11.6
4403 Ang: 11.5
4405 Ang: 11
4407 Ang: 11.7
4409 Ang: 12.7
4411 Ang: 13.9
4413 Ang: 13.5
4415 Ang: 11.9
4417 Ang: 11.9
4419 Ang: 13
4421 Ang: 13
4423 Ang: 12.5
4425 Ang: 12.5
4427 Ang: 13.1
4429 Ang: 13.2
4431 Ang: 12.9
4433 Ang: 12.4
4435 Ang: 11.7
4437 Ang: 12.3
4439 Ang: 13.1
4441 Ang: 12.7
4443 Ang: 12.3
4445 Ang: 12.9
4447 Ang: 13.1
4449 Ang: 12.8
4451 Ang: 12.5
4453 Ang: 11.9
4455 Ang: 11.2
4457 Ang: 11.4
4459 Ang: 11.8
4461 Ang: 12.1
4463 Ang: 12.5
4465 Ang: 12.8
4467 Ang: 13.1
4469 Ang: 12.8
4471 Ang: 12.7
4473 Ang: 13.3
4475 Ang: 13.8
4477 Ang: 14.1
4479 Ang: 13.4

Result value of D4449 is 11.9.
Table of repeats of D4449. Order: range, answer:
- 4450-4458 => 11.2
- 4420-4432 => 12.5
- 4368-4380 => 11.1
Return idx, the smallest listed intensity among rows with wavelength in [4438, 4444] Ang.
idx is 12.3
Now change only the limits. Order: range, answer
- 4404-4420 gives 11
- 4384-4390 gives 9.86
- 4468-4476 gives 12.7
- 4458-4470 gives 11.8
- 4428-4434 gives 12.4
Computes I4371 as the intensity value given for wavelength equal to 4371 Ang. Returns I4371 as 11.9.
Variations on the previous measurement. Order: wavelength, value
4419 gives 13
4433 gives 12.4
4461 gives 12.1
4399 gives 11.5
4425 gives 12.5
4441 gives 12.7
